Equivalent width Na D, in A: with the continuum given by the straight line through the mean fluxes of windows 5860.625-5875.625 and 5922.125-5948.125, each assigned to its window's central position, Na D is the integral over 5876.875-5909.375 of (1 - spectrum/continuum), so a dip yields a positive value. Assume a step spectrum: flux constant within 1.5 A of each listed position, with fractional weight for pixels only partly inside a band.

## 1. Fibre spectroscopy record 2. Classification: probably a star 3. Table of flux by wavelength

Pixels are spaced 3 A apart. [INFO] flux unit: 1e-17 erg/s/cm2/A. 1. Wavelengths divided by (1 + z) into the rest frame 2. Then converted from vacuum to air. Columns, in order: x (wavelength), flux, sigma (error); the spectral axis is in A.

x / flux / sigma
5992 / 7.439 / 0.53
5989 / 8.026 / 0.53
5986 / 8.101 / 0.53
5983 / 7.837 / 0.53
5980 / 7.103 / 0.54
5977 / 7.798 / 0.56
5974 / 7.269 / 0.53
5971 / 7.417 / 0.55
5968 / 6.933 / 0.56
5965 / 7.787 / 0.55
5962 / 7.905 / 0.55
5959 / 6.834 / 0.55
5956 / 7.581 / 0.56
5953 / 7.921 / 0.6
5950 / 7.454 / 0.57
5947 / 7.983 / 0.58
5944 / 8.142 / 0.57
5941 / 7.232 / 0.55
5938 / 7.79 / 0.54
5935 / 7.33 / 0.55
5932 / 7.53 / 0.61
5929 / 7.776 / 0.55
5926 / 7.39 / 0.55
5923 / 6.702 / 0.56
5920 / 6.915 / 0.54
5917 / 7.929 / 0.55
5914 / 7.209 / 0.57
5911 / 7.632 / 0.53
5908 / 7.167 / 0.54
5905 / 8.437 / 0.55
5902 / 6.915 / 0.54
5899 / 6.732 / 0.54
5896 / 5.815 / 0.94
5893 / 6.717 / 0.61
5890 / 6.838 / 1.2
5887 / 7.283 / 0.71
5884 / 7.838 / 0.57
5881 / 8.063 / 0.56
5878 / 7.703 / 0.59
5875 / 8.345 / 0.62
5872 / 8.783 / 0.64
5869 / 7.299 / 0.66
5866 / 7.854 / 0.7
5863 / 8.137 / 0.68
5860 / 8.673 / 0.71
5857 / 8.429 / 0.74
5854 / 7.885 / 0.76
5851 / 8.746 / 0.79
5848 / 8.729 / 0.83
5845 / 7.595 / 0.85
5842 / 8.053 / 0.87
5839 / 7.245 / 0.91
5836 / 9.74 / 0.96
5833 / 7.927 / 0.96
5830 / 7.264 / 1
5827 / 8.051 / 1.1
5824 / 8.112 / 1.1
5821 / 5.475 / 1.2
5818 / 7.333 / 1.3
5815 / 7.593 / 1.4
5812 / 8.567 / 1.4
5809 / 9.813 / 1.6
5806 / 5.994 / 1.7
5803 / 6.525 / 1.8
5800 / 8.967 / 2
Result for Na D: 2.8 A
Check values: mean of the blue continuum 8.1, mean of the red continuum 7.56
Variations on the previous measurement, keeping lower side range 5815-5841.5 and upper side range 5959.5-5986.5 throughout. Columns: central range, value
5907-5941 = 0.79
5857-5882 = -1.67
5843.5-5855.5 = -0.95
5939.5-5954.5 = -0.39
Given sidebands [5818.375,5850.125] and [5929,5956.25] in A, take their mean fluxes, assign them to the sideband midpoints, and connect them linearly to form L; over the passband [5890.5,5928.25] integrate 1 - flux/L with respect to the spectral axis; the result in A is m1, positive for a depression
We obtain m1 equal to 2.8 A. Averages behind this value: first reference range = 7.82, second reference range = 7.67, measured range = 7.14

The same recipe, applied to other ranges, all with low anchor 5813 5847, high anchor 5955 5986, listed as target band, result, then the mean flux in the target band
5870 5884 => -0.96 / 8.15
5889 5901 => 1.69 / 6.53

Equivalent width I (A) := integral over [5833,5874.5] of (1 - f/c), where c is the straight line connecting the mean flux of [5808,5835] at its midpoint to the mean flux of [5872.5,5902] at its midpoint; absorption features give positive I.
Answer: -3.8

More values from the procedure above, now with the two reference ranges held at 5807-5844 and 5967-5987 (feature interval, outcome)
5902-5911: 0.07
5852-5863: -0.71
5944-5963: -0.23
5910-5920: 0.23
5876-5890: 0.17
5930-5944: 0.09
